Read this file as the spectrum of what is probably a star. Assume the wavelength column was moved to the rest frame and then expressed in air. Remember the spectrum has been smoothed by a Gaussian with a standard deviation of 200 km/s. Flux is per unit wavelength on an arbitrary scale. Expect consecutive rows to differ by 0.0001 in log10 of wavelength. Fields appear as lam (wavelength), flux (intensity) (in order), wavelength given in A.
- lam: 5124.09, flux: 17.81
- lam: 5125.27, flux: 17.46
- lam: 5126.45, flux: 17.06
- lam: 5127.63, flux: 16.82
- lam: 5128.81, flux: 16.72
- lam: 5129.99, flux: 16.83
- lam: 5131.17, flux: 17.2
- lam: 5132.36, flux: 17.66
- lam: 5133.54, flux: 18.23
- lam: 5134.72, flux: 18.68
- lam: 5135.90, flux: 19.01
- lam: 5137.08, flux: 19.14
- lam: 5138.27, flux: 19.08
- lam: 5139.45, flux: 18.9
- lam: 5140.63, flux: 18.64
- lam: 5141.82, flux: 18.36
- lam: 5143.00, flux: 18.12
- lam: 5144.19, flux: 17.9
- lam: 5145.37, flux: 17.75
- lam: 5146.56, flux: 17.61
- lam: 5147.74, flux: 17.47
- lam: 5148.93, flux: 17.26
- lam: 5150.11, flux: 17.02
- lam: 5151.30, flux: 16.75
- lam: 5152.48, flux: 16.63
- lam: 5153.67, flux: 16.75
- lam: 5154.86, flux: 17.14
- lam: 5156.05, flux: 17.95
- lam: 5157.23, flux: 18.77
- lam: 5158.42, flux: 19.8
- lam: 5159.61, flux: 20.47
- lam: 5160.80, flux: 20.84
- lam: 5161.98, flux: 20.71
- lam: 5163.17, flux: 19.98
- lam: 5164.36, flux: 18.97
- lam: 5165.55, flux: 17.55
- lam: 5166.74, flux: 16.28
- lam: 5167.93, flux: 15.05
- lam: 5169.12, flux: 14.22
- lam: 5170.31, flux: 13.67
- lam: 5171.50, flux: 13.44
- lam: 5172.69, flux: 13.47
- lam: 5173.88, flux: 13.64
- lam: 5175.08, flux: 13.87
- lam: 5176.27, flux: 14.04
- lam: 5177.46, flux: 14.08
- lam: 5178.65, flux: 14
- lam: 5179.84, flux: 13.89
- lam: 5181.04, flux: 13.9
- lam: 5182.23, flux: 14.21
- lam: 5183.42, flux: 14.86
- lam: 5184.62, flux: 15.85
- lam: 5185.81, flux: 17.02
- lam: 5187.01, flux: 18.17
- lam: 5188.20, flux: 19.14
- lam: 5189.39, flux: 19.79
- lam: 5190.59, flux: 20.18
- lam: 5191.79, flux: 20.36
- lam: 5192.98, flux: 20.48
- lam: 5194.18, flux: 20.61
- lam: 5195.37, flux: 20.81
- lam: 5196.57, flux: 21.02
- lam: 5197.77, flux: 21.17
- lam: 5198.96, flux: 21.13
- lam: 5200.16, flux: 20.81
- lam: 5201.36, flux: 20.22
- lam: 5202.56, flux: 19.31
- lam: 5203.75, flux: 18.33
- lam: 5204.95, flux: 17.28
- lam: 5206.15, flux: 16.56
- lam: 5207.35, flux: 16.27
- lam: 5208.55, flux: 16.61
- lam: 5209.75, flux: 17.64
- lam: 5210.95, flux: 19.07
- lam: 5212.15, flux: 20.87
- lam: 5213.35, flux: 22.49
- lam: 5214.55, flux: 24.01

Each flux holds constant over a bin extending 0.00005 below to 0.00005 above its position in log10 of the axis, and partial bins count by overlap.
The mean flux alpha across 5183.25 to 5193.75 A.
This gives 18.6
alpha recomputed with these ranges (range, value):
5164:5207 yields 17.1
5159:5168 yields 18.9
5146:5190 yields 16.6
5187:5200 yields 20.4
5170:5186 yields 14.2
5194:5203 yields 20.7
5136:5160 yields 18.1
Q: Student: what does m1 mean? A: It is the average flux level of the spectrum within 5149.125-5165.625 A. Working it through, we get 18.5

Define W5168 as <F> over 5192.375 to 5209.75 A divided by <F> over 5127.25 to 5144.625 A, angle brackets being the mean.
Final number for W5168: 1.06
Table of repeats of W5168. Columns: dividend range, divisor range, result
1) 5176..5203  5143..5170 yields 1.02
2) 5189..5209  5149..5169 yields 1.08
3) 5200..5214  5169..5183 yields 1.35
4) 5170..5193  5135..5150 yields 0.87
